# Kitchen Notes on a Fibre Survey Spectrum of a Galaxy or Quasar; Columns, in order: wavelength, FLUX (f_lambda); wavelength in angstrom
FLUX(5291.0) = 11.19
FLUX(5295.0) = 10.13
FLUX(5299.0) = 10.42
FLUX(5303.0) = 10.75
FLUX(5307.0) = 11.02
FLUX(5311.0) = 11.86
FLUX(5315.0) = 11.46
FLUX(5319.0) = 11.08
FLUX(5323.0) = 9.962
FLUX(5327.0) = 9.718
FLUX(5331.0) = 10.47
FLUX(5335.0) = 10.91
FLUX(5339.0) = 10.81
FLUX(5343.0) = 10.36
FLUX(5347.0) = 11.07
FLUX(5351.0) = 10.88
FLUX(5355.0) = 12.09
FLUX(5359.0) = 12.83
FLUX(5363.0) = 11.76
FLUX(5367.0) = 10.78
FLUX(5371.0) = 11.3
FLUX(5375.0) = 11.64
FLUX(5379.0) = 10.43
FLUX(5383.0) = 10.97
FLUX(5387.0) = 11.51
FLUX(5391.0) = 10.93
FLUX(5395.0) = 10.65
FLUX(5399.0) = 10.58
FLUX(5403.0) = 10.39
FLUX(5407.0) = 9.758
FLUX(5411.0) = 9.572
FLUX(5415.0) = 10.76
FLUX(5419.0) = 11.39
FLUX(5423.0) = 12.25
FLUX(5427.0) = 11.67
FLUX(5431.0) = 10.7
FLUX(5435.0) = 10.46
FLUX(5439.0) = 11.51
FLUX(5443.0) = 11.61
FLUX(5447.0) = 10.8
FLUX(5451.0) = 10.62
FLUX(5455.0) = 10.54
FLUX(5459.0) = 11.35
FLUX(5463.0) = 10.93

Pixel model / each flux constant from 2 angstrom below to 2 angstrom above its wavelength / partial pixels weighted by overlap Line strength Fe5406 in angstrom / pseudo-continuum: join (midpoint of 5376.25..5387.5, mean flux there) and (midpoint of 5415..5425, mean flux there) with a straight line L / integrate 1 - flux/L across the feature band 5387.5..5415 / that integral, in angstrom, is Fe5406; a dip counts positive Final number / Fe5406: 2.1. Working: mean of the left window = 10.9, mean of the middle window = 10.4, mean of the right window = 11.6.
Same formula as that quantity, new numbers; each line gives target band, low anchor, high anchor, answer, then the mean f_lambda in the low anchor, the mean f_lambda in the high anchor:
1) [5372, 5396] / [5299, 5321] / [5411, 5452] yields 0.2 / 11.2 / 11.1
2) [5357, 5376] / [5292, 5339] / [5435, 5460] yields -1.5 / 10.7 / 11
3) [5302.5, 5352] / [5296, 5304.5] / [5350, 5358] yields 1.4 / 10.5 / 11.7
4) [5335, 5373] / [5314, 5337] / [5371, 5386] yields -1.6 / 10.6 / 11.1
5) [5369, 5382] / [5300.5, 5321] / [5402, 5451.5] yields -0.1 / 11.2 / 10.9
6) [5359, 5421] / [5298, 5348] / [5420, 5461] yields 0.5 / 10.8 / 11.2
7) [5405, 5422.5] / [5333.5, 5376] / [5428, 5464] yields 0.9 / 11.3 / 11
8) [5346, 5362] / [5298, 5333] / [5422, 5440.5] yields -1.2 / 10.8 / 11.3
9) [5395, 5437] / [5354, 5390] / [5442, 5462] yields 1.6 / 11.4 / 10.9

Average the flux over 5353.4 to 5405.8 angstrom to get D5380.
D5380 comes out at 11.2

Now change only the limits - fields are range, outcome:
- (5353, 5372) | 11.8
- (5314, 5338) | 10.6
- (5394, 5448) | 10.9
